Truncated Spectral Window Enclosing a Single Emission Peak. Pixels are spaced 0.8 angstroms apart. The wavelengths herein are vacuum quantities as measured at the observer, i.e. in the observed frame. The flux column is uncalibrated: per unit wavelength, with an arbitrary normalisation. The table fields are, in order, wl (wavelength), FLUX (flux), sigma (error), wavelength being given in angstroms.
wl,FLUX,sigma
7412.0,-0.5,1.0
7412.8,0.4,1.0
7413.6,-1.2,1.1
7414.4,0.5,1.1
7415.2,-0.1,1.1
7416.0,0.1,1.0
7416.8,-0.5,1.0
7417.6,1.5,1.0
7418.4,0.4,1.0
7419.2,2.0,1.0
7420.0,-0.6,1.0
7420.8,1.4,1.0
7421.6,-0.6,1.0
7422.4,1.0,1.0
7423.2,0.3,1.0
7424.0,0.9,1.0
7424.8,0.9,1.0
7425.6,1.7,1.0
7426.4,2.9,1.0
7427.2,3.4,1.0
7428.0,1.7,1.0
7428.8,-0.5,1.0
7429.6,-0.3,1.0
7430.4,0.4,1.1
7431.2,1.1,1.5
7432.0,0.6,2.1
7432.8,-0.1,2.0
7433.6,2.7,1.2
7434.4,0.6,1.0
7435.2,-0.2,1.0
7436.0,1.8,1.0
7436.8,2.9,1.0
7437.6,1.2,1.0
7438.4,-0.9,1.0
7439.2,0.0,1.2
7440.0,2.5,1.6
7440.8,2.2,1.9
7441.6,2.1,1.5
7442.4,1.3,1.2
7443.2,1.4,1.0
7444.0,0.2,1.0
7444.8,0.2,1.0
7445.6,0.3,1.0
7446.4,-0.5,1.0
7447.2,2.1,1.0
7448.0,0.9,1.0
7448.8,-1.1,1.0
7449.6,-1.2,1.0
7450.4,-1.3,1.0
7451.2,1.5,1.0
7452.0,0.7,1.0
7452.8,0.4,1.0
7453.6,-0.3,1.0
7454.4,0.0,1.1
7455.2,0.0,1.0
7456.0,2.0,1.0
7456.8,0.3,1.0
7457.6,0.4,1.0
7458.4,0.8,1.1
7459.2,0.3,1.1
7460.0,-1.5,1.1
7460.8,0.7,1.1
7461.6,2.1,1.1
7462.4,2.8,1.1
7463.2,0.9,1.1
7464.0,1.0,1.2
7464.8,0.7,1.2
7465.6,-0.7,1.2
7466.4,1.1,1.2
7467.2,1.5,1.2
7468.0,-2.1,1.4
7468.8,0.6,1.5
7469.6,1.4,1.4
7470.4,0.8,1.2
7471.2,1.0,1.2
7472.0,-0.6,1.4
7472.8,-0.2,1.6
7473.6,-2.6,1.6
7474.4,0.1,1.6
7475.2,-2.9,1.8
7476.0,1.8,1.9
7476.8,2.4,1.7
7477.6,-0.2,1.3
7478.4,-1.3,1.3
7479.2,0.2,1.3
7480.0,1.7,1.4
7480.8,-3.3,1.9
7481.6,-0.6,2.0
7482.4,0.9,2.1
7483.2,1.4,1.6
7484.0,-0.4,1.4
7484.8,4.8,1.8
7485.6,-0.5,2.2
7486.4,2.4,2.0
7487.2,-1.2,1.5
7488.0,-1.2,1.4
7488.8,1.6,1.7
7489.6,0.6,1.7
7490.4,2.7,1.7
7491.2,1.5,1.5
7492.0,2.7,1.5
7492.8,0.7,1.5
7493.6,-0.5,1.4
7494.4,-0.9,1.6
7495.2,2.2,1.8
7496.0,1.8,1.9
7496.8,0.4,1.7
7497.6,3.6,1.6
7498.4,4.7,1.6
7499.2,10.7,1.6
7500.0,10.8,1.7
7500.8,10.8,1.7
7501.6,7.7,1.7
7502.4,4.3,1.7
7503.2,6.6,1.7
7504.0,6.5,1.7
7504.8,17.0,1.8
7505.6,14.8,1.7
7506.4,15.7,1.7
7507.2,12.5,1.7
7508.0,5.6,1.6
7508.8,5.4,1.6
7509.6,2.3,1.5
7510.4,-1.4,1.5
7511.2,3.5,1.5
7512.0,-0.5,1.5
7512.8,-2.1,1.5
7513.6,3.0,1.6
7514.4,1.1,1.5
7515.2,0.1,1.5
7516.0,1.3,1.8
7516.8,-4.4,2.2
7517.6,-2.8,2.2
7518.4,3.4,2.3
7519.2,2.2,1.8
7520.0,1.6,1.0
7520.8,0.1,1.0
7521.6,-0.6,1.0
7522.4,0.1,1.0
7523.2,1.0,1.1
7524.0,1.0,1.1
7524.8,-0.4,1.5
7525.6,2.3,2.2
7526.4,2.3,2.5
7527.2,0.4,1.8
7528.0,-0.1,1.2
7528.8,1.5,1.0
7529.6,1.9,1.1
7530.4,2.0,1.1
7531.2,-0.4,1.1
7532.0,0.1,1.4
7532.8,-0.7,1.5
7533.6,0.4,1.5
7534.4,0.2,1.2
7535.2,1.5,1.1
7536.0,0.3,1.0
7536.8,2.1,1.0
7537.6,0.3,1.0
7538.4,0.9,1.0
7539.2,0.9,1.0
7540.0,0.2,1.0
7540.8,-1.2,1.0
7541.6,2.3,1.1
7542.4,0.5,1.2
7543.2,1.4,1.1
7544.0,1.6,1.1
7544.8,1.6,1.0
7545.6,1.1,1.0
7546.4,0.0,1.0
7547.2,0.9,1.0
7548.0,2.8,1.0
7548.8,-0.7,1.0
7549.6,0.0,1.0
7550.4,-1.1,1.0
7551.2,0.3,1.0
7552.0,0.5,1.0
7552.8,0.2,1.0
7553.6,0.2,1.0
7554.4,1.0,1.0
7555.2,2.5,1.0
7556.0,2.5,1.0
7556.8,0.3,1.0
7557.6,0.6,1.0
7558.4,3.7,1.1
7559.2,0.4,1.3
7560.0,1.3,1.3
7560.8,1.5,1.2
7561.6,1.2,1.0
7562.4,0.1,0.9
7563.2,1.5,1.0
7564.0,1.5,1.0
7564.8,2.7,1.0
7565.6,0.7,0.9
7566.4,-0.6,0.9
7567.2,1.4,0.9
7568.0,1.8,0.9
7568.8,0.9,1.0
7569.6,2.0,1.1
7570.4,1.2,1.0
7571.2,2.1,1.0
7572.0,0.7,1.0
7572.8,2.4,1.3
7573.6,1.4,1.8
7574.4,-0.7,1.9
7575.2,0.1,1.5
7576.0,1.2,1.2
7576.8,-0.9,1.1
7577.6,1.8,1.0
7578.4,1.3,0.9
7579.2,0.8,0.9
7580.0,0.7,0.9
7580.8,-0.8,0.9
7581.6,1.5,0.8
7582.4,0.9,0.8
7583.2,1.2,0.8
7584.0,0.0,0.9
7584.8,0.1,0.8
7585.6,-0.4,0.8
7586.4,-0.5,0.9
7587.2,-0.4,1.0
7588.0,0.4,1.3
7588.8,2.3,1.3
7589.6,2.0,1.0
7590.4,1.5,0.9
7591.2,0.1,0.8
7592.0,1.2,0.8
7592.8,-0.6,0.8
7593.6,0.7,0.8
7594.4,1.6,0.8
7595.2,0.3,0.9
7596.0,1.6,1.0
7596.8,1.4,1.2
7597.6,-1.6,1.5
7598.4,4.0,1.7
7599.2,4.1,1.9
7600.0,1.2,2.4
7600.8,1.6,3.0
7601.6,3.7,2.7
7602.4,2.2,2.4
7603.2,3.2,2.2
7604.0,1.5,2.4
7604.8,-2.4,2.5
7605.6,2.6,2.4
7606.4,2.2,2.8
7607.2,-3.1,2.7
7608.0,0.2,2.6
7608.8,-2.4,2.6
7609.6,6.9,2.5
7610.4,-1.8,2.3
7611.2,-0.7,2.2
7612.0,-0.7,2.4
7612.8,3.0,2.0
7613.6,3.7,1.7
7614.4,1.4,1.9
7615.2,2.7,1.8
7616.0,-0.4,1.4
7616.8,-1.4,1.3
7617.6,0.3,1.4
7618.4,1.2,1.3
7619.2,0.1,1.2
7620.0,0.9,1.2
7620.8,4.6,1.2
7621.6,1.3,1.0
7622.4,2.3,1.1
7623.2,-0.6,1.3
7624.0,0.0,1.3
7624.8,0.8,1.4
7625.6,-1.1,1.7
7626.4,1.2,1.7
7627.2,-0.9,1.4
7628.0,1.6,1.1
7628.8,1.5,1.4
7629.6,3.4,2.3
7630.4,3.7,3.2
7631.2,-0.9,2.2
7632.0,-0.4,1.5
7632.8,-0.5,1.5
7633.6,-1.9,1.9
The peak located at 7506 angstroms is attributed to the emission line [O II]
